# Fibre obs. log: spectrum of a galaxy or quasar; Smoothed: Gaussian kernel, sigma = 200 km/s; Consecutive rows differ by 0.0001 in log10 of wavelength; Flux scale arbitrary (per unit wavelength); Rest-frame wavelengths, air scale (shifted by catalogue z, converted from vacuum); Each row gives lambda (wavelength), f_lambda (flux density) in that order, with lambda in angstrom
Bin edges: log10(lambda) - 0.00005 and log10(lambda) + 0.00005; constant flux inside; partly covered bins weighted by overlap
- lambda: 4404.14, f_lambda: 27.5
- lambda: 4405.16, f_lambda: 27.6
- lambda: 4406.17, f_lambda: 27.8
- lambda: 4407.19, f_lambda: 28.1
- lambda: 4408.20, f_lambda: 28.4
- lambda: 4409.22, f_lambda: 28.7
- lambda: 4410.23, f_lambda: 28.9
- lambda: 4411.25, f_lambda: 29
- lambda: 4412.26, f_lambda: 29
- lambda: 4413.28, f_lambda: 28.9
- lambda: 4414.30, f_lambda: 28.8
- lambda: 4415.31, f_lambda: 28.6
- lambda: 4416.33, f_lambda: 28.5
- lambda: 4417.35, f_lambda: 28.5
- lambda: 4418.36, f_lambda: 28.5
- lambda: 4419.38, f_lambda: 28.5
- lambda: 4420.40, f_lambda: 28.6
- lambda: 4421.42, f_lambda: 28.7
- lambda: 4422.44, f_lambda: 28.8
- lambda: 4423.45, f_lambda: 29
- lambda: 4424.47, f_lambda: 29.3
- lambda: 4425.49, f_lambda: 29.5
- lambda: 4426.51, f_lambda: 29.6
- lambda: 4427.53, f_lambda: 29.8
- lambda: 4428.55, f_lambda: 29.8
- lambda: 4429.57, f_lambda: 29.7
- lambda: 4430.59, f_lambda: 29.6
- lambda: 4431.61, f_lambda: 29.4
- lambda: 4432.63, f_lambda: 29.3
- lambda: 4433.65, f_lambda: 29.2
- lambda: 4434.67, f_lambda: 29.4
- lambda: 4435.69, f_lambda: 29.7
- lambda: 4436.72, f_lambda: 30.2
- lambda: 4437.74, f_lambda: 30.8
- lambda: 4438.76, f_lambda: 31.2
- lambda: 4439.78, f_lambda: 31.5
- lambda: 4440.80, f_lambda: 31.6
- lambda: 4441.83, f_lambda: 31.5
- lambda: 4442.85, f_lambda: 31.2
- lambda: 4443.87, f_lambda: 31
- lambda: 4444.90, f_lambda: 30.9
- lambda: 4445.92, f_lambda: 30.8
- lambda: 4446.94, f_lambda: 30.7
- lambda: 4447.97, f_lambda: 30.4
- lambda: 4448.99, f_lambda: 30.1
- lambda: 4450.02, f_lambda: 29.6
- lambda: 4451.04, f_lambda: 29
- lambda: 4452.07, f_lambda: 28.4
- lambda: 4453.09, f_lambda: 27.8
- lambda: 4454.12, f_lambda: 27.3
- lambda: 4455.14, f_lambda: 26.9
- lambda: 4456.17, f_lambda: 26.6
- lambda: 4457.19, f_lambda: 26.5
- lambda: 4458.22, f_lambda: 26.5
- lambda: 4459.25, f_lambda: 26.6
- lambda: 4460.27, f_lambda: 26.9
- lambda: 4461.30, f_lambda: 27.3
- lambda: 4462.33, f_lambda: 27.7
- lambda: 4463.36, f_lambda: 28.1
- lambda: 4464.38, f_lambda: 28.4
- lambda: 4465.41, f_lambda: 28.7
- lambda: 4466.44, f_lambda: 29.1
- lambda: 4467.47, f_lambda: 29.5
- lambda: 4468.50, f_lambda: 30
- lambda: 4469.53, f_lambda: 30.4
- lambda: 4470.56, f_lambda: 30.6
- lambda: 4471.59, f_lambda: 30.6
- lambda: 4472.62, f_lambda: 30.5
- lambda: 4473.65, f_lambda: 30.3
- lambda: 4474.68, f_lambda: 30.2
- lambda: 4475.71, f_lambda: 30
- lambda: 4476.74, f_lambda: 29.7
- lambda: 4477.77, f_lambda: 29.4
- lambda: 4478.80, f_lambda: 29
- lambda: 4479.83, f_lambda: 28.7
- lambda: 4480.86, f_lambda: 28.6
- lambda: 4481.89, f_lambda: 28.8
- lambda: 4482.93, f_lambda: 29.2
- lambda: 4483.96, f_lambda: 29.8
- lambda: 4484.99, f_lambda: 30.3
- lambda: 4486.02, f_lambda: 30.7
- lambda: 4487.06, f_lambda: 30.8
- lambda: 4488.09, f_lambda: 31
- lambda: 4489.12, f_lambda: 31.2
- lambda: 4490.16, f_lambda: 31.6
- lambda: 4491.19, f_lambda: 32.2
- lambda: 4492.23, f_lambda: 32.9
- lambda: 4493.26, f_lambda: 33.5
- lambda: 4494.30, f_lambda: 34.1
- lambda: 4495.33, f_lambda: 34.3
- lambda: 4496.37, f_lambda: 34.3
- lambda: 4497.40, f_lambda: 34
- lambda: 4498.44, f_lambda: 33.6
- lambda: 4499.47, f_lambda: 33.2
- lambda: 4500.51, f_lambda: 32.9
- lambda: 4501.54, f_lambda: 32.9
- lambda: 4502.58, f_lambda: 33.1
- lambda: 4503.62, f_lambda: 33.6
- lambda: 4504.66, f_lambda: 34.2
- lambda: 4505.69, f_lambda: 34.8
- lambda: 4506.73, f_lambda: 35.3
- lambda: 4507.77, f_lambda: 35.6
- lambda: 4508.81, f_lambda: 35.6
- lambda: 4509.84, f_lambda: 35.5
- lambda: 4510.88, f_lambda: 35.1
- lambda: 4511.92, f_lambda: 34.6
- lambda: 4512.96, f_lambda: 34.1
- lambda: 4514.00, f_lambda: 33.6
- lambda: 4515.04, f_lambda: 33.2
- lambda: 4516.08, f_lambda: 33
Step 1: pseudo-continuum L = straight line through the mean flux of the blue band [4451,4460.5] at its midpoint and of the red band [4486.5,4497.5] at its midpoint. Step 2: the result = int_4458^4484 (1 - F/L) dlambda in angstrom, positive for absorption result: 0.4 angstrom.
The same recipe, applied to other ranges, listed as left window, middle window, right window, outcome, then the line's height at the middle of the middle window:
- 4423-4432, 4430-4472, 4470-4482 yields 0.48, 29.6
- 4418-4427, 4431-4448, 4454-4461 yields -1.61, 27.9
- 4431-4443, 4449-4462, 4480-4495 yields 1.30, 30.6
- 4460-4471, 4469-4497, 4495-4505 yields 0.33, 31.2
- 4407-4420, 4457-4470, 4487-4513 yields 1.40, 31.6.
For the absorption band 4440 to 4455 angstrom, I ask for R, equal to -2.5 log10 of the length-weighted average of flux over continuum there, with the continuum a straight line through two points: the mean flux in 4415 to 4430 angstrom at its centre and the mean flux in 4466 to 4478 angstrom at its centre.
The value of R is -0.02 mag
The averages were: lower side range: 29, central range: 30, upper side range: 30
